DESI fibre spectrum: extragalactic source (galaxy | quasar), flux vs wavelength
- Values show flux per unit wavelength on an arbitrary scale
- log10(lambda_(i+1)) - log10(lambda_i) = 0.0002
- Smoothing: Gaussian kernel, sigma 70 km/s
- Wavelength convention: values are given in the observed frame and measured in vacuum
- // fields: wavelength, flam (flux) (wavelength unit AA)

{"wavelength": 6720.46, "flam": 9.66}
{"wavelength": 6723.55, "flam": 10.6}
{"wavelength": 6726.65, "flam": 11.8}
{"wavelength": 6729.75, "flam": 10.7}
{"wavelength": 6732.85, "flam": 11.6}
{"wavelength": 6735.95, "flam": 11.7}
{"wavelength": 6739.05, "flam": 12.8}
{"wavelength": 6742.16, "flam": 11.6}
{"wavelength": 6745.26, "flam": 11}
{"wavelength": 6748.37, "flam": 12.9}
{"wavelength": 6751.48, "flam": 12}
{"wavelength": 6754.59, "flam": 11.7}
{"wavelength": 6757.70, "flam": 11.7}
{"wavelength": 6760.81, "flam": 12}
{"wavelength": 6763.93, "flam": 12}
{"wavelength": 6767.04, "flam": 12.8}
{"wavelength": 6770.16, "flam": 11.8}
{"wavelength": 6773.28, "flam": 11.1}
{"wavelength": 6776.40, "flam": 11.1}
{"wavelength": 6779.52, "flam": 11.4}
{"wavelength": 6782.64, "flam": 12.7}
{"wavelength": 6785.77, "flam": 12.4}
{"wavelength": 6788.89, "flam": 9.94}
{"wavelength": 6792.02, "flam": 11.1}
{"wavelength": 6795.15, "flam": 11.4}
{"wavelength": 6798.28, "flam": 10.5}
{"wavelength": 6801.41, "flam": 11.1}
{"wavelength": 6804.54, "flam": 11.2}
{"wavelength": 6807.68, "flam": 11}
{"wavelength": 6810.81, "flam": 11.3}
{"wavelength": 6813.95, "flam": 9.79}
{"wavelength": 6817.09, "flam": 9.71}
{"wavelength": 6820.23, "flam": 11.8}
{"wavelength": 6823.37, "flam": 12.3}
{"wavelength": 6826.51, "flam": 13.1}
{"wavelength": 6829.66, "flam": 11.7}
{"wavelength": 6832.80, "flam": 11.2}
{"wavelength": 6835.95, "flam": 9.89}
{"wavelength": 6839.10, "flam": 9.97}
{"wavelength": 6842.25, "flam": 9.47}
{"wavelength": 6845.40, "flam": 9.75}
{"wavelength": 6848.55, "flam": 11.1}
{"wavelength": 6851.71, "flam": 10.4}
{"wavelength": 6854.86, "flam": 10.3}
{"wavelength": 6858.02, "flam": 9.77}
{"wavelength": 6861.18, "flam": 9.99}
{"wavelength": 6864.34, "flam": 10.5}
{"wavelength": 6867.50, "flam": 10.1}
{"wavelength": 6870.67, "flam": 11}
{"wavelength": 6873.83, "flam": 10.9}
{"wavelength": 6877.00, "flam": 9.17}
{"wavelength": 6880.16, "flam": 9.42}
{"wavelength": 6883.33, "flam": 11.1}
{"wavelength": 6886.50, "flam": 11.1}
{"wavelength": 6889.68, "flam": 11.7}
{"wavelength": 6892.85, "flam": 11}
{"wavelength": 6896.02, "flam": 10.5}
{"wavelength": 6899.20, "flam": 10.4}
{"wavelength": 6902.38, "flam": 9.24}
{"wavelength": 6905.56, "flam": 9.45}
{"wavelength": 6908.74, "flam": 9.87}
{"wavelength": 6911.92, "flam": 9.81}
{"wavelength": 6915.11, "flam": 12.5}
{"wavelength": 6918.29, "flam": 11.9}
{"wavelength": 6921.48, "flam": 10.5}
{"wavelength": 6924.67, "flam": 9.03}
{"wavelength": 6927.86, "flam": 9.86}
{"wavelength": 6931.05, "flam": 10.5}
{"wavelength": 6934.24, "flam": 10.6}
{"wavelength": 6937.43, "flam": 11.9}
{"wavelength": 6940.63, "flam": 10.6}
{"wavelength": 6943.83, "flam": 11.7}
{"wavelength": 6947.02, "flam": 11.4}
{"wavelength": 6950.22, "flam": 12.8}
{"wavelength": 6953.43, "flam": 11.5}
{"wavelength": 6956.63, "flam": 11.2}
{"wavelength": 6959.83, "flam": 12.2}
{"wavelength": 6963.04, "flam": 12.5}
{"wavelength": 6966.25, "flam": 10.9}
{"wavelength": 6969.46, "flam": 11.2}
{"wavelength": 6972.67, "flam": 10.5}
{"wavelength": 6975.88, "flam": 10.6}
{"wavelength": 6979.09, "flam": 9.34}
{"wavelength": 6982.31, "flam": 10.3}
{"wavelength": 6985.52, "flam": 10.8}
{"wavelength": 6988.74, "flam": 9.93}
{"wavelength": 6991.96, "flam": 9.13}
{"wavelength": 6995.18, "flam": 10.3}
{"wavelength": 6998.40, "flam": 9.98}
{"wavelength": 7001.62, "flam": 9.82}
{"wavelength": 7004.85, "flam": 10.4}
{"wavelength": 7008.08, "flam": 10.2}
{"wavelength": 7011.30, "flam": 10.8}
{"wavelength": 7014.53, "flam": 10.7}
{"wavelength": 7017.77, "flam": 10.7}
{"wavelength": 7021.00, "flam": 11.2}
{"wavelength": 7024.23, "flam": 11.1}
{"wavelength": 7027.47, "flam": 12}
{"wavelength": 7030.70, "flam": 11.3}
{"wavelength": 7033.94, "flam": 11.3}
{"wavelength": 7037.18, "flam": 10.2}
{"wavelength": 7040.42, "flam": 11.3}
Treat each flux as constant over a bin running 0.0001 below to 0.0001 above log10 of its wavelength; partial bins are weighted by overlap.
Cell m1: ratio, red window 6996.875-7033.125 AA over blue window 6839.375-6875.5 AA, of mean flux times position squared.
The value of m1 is 1.1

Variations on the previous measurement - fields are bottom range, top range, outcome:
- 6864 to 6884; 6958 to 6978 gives 1.13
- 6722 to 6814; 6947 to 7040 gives 1.00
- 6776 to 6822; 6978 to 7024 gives 0.98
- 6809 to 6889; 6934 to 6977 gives 1.11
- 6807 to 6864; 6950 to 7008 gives 1.04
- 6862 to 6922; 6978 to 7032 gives 1.03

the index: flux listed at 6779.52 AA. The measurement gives 11.4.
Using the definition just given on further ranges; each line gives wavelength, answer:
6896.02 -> 10.5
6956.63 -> 11.2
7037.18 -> 10.2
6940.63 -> 10.6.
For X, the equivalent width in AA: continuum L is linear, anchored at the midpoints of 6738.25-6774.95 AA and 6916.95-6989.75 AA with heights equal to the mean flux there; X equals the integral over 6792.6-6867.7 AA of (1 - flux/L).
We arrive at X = 5.4 AA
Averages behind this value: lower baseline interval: 11.9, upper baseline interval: 11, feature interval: 10.7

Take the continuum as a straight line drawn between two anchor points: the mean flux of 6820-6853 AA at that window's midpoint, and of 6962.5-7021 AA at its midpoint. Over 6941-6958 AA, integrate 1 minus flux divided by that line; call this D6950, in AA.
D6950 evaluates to -1.7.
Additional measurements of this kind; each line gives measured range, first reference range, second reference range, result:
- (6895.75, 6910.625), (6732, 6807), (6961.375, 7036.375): 1.6 AA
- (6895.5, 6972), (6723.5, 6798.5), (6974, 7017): -2.6 AA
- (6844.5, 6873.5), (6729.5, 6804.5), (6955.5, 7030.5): 2.3 AA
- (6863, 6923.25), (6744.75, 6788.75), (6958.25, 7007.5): 2.9 AA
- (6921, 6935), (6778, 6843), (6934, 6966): 1.9 AA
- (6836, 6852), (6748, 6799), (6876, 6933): 1.3 AA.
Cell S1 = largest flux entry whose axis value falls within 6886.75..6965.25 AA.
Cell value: 12.8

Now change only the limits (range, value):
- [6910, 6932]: 12.5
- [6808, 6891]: 13.1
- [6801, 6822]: 11.8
